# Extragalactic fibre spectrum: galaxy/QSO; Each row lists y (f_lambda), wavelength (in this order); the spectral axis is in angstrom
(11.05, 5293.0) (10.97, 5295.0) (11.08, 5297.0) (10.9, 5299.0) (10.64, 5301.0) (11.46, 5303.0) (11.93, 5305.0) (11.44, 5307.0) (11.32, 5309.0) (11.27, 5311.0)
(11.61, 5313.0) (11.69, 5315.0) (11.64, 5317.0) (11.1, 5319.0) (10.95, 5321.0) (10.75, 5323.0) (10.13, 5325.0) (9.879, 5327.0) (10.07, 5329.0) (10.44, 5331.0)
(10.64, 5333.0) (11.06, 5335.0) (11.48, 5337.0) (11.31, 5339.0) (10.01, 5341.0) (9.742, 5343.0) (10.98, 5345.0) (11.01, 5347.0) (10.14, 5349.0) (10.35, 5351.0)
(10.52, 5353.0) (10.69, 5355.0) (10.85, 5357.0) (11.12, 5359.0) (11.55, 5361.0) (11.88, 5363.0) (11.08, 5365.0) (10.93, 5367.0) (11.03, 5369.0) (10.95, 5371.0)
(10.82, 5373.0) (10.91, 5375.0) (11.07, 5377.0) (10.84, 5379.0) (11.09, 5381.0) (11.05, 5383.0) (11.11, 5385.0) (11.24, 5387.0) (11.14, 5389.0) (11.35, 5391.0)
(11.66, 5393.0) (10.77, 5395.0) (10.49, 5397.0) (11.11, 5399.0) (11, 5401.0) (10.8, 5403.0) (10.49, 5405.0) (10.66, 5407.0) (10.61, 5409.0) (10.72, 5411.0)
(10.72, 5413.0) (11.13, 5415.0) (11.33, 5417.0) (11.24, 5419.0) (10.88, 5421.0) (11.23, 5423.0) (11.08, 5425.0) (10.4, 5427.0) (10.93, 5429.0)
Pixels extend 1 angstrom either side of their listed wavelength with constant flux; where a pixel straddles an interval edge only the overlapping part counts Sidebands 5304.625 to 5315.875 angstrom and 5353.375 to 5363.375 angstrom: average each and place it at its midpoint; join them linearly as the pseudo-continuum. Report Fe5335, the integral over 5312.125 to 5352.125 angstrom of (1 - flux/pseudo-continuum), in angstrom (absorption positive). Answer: 2.1 angstrom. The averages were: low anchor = 11.5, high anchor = 11.1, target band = 10.7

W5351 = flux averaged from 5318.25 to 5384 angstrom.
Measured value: 10.8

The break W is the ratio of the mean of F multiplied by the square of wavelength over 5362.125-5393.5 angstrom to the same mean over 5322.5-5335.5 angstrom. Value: 1.09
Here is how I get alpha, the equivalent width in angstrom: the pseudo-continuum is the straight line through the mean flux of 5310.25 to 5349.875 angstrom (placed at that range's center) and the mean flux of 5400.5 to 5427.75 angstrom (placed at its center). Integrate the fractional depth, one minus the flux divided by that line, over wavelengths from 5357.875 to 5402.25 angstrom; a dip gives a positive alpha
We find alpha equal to -1.0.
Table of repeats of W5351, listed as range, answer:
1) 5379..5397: 11.1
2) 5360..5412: 11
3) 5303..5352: 10.9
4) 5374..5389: 11.1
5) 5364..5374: 11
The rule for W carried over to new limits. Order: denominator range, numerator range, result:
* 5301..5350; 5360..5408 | 1.03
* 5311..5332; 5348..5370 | 1.02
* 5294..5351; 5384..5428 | 1.04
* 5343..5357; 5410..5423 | 1.07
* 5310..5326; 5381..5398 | 1.02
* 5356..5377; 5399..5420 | 1.00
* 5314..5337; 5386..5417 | 1.04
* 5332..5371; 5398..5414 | 1.01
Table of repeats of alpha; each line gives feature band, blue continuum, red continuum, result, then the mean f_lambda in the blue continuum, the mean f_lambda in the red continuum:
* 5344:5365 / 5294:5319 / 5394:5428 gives 0.4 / 11.3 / 10.9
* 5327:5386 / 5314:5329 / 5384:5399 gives 0.7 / 10.8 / 11.1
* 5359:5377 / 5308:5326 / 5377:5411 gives -0.2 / 11.2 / 11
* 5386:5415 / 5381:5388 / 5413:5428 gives 0.4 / 11.1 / 11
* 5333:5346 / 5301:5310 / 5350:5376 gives 0.5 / 11.4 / 11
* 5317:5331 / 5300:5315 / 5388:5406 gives 0.9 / 11.4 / 11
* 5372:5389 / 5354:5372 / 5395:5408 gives -0.1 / 11.1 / 10.8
